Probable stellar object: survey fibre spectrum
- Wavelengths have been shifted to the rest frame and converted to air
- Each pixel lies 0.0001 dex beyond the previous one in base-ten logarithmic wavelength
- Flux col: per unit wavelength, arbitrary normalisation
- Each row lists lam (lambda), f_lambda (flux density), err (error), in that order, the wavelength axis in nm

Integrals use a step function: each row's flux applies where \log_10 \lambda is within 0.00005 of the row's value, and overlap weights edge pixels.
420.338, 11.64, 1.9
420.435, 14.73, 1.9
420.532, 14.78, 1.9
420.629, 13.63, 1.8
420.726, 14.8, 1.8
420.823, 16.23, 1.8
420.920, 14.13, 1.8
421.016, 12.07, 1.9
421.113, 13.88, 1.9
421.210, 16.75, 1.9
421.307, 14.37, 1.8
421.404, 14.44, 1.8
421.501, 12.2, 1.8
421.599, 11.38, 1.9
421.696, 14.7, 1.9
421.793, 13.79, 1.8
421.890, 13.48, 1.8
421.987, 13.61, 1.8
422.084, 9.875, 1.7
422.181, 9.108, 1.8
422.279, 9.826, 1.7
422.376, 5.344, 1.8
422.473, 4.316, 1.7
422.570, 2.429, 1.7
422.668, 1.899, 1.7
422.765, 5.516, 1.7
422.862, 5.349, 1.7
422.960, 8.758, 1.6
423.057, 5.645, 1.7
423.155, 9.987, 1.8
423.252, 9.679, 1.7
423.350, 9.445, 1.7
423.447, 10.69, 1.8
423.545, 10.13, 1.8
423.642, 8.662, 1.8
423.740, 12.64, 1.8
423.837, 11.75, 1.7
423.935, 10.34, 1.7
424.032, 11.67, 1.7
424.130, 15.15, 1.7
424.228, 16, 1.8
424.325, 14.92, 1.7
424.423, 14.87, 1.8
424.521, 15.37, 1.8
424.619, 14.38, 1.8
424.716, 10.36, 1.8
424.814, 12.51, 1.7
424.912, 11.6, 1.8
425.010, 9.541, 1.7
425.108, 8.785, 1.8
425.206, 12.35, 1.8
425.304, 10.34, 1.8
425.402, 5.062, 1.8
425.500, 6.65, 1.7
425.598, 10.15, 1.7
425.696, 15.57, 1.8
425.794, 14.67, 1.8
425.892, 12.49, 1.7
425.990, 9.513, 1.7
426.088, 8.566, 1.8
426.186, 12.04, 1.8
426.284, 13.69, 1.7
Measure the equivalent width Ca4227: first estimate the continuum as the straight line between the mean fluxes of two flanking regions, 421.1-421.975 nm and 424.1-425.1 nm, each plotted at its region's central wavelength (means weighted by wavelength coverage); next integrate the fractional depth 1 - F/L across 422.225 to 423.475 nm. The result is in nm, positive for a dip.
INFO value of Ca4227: 0.63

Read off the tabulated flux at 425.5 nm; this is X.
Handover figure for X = 6.65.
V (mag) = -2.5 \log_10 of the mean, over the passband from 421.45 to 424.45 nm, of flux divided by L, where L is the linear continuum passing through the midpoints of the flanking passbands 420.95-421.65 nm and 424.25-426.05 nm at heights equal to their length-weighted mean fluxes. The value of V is 0.25 mag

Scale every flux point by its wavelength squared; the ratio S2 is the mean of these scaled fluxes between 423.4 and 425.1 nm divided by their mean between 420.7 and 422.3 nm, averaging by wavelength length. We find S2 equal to 0.94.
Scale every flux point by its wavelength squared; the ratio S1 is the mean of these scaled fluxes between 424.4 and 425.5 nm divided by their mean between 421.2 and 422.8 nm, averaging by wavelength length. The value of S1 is 1.12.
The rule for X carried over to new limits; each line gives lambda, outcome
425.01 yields 9.541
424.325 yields 14.92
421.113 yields 13.88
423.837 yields 11.75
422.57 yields 2.429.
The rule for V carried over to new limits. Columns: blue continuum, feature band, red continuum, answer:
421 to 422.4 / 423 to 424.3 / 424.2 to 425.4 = 0.12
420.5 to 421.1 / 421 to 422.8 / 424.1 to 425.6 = 0.29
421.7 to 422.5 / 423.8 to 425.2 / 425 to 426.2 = -0.21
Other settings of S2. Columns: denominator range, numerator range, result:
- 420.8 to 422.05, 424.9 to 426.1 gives 0.77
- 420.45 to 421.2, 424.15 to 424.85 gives 1.00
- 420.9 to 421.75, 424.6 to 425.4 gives 0.79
